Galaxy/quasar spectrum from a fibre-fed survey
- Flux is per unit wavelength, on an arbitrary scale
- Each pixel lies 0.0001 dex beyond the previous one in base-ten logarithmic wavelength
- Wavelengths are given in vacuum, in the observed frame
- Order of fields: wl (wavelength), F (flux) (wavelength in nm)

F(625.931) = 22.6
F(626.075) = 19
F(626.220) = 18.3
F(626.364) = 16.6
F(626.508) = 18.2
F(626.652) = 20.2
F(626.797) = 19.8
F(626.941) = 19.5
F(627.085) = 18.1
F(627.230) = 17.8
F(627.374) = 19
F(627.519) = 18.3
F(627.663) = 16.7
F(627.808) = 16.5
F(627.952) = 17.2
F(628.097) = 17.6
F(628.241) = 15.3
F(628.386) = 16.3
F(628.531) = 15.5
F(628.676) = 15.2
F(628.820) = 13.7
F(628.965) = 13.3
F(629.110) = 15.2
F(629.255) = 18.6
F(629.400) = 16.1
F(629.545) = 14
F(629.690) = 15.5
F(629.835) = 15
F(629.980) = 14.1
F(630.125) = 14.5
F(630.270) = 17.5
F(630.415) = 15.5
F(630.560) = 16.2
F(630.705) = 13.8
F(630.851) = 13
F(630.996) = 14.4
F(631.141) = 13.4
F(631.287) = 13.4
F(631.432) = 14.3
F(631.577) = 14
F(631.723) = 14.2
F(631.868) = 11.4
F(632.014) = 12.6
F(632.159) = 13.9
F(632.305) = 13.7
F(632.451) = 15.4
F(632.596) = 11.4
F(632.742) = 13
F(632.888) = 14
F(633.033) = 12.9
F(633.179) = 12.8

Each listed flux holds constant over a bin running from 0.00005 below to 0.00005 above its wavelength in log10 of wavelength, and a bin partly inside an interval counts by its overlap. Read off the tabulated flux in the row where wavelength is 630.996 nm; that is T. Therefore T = 14.4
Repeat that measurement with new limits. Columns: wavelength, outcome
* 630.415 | 15.5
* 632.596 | 11.4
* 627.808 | 16.5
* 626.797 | 19.8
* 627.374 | 19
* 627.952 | 17.2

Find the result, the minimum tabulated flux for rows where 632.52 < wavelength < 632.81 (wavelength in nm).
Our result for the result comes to 11.4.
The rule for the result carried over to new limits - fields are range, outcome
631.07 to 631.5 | 13.4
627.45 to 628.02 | 16.5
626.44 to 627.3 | 17.8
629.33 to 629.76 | 14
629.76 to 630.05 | 14.1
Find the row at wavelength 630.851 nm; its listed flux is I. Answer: 13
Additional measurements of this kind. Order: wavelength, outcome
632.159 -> 13.9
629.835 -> 15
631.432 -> 14.3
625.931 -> 22.6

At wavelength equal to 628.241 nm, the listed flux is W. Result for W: 15.3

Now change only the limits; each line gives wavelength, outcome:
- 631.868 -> 11.4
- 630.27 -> 17.5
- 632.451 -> 15.4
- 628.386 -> 16.3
